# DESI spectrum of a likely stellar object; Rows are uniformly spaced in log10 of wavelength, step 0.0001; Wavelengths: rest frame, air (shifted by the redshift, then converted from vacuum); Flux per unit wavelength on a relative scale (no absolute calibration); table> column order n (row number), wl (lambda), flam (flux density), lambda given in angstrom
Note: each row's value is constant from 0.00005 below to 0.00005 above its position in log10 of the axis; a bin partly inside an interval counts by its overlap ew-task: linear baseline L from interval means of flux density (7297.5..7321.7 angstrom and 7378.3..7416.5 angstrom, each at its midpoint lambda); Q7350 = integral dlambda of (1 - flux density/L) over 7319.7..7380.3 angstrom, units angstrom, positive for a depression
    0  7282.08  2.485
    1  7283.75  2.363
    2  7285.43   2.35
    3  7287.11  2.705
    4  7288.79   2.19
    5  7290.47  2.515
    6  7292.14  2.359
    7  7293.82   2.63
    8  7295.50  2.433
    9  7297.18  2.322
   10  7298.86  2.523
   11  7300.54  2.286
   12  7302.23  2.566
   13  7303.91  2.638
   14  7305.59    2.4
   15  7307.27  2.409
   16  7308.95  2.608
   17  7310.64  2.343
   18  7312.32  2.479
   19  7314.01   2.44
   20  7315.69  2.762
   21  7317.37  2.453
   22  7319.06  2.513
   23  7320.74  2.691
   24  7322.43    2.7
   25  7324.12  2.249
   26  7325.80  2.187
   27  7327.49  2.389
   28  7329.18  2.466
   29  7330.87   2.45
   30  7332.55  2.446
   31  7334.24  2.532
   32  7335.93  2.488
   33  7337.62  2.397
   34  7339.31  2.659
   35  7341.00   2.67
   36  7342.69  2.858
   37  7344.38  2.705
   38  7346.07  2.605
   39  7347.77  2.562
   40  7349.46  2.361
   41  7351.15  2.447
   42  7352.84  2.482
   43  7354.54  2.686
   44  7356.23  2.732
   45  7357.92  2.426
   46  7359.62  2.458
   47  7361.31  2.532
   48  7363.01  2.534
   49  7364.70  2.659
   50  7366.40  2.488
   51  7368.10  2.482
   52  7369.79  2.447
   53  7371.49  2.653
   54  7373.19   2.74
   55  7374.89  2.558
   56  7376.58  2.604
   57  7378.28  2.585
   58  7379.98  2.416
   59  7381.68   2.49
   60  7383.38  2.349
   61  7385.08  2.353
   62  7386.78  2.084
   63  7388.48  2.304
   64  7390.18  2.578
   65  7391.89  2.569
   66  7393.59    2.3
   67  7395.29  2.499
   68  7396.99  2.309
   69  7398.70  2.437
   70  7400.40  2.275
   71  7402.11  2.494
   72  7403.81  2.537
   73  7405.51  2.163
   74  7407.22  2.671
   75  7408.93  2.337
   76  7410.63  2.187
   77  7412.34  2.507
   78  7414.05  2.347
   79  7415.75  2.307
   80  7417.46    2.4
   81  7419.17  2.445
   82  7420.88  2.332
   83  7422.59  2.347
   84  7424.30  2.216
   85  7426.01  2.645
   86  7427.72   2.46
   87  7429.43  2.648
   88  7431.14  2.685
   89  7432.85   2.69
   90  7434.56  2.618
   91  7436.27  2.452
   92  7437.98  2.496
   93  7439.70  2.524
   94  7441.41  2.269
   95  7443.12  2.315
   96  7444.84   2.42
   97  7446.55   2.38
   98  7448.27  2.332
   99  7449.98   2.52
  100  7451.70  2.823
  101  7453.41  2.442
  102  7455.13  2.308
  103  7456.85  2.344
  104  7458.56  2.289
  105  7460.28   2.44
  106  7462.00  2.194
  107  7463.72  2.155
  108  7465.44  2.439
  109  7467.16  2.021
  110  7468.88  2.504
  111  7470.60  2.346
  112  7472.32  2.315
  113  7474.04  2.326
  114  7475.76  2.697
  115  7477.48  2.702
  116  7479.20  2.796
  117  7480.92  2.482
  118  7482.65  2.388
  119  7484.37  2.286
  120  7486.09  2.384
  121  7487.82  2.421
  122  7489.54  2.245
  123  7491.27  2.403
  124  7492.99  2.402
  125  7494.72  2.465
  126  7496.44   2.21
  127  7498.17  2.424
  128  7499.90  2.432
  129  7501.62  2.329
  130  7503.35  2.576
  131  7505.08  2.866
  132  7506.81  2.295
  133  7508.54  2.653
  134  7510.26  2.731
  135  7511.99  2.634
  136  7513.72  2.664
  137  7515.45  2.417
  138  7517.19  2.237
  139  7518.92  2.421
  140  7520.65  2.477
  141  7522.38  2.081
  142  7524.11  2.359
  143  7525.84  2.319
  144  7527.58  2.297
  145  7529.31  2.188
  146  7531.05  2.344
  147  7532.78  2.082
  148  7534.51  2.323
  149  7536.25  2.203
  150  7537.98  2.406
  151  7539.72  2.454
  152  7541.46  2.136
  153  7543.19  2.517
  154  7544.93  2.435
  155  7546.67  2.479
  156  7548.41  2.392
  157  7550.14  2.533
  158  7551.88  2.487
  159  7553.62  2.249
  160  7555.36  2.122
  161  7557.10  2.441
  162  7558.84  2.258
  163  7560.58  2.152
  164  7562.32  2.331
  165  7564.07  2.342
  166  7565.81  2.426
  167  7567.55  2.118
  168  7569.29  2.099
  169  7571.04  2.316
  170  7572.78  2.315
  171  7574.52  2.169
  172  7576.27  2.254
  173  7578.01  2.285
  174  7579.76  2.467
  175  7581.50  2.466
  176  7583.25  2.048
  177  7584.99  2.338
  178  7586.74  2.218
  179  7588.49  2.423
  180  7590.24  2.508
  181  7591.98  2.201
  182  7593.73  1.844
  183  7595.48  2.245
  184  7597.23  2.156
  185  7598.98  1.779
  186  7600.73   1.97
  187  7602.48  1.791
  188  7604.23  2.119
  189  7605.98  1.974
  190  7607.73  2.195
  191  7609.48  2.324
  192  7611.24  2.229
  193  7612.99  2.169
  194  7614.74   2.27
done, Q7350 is -2.13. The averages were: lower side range 2.5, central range 2.54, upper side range 2.39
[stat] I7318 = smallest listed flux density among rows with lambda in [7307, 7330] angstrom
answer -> 2.187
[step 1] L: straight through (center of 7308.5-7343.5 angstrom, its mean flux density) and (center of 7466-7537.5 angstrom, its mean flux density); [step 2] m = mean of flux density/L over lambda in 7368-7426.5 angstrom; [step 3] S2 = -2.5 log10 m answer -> 0.02 mag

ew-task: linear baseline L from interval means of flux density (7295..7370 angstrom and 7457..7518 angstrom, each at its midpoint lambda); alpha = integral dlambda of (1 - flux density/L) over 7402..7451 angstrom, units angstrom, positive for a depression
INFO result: 0.5 angstrom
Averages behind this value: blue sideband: 2.51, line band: 2.44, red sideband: 2.43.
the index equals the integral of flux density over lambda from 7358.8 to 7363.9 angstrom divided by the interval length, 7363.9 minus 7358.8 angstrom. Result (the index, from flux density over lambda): 2.51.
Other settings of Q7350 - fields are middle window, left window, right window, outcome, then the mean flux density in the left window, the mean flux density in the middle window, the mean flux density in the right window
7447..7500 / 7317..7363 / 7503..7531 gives 1.30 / 2.52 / 2.4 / 2.44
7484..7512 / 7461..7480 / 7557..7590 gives -0.93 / 2.41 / 2.45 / 2.29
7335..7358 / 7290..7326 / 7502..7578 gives -1.11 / 2.48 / 2.58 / 2.36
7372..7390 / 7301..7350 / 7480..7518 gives 0.29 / 2.52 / 2.46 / 2.45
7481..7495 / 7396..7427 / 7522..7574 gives -0.20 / 2.39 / 2.38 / 2.31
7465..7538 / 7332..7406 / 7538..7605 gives -2.00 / 2.5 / 2.41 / 2.26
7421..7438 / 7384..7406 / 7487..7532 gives -0.90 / 2.38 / 2.52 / 2.42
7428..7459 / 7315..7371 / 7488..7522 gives 0.13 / 2.53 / 2.48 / 2.46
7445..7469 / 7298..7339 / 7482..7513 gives 0.90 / 2.48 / 2.37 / 2.45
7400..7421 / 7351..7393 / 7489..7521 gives 0.89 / 2.51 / 2.39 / 2.47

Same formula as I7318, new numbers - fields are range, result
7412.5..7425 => 2.216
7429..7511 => 2.021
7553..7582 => 2.099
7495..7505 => 2.21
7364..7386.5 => 2.349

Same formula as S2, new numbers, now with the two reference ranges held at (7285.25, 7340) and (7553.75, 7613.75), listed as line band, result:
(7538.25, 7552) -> -0.08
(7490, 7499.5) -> -0.04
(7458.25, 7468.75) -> 0.03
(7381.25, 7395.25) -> 0.01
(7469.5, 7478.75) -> -0.08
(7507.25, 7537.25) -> -0.05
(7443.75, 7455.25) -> -0.06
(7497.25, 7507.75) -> -0.09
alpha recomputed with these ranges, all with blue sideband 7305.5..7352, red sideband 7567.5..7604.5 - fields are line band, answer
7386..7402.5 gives 0.3 angstrom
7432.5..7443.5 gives -0.5 angstrom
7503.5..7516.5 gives -1.8 angstrom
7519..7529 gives -0.2 angstrom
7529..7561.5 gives -1.3 angstrom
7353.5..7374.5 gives -0.9 angstrom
